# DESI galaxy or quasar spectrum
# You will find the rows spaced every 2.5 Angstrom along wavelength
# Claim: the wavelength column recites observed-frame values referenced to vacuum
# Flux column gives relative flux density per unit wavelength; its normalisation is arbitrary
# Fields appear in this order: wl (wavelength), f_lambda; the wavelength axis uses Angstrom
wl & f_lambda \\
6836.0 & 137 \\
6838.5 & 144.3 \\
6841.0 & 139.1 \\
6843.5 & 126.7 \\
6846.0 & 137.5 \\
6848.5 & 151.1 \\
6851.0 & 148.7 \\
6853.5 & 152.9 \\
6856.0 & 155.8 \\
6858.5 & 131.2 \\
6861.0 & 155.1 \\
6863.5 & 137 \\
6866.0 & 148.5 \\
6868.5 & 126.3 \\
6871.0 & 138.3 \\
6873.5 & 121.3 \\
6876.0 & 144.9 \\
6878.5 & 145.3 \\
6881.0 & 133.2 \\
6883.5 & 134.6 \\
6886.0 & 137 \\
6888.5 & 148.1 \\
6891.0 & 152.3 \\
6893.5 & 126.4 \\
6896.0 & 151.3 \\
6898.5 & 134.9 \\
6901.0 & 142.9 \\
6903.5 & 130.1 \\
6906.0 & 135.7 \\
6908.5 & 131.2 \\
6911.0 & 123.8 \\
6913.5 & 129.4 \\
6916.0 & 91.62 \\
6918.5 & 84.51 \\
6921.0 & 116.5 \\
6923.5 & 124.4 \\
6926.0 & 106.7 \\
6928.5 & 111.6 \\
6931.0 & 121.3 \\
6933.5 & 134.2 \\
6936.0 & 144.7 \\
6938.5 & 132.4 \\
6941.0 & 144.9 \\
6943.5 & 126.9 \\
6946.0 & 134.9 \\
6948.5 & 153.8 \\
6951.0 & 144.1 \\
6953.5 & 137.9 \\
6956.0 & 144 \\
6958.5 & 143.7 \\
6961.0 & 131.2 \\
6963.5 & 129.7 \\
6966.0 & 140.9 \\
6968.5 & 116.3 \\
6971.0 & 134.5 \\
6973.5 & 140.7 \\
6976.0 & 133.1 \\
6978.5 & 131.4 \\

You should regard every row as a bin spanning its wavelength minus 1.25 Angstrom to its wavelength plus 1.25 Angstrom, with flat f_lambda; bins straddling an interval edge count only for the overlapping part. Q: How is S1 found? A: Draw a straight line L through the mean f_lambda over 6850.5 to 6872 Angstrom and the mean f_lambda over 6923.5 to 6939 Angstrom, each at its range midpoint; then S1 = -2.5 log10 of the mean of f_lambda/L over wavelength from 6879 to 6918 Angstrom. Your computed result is 0.008 mag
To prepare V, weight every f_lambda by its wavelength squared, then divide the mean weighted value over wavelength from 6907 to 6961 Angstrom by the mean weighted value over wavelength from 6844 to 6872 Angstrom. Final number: 0.91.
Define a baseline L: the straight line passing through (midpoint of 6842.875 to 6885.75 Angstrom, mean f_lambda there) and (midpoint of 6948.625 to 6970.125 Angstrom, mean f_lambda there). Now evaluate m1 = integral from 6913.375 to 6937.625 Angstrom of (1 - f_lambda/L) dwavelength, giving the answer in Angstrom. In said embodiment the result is 3.9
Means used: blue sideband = 141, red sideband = 137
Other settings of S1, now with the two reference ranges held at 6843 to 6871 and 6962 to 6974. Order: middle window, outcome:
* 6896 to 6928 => 0.13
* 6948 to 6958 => -0.08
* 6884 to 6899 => -0.02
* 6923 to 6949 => 0.04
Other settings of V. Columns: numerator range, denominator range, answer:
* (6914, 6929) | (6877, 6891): 0.77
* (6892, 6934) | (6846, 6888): 0.88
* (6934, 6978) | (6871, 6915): 1.02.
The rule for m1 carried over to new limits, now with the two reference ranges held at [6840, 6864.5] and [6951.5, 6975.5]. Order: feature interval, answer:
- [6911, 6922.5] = 2.57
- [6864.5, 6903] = 0.68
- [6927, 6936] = 0.84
